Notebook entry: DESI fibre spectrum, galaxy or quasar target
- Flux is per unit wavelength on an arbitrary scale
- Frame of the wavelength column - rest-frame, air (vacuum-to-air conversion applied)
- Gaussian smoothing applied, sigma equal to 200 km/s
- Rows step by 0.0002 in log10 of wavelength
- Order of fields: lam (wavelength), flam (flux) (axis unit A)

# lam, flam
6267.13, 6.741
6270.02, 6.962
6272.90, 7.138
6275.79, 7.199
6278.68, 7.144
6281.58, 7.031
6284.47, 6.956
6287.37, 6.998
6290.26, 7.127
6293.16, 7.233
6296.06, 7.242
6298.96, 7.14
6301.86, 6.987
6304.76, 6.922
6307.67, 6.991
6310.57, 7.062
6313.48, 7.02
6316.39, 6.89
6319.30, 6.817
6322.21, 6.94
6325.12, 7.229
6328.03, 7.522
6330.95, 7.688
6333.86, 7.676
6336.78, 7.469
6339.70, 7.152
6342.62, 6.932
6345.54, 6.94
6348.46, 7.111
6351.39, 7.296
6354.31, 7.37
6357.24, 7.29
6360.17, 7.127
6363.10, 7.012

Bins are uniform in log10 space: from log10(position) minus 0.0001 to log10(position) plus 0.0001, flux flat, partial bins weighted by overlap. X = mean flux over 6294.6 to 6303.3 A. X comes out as 7.12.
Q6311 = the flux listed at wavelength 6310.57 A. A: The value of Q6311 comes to 7.062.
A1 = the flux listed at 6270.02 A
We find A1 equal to 6.962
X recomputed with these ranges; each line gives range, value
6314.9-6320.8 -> 6.85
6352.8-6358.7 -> 7.33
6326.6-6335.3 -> 7.63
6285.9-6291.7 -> 7.06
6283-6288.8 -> 6.98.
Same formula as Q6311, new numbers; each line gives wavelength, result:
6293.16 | 7.233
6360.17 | 7.127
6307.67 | 6.991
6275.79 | 7.199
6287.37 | 6.998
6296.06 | 7.242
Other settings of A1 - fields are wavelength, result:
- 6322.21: 6.94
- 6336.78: 7.469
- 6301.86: 6.987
